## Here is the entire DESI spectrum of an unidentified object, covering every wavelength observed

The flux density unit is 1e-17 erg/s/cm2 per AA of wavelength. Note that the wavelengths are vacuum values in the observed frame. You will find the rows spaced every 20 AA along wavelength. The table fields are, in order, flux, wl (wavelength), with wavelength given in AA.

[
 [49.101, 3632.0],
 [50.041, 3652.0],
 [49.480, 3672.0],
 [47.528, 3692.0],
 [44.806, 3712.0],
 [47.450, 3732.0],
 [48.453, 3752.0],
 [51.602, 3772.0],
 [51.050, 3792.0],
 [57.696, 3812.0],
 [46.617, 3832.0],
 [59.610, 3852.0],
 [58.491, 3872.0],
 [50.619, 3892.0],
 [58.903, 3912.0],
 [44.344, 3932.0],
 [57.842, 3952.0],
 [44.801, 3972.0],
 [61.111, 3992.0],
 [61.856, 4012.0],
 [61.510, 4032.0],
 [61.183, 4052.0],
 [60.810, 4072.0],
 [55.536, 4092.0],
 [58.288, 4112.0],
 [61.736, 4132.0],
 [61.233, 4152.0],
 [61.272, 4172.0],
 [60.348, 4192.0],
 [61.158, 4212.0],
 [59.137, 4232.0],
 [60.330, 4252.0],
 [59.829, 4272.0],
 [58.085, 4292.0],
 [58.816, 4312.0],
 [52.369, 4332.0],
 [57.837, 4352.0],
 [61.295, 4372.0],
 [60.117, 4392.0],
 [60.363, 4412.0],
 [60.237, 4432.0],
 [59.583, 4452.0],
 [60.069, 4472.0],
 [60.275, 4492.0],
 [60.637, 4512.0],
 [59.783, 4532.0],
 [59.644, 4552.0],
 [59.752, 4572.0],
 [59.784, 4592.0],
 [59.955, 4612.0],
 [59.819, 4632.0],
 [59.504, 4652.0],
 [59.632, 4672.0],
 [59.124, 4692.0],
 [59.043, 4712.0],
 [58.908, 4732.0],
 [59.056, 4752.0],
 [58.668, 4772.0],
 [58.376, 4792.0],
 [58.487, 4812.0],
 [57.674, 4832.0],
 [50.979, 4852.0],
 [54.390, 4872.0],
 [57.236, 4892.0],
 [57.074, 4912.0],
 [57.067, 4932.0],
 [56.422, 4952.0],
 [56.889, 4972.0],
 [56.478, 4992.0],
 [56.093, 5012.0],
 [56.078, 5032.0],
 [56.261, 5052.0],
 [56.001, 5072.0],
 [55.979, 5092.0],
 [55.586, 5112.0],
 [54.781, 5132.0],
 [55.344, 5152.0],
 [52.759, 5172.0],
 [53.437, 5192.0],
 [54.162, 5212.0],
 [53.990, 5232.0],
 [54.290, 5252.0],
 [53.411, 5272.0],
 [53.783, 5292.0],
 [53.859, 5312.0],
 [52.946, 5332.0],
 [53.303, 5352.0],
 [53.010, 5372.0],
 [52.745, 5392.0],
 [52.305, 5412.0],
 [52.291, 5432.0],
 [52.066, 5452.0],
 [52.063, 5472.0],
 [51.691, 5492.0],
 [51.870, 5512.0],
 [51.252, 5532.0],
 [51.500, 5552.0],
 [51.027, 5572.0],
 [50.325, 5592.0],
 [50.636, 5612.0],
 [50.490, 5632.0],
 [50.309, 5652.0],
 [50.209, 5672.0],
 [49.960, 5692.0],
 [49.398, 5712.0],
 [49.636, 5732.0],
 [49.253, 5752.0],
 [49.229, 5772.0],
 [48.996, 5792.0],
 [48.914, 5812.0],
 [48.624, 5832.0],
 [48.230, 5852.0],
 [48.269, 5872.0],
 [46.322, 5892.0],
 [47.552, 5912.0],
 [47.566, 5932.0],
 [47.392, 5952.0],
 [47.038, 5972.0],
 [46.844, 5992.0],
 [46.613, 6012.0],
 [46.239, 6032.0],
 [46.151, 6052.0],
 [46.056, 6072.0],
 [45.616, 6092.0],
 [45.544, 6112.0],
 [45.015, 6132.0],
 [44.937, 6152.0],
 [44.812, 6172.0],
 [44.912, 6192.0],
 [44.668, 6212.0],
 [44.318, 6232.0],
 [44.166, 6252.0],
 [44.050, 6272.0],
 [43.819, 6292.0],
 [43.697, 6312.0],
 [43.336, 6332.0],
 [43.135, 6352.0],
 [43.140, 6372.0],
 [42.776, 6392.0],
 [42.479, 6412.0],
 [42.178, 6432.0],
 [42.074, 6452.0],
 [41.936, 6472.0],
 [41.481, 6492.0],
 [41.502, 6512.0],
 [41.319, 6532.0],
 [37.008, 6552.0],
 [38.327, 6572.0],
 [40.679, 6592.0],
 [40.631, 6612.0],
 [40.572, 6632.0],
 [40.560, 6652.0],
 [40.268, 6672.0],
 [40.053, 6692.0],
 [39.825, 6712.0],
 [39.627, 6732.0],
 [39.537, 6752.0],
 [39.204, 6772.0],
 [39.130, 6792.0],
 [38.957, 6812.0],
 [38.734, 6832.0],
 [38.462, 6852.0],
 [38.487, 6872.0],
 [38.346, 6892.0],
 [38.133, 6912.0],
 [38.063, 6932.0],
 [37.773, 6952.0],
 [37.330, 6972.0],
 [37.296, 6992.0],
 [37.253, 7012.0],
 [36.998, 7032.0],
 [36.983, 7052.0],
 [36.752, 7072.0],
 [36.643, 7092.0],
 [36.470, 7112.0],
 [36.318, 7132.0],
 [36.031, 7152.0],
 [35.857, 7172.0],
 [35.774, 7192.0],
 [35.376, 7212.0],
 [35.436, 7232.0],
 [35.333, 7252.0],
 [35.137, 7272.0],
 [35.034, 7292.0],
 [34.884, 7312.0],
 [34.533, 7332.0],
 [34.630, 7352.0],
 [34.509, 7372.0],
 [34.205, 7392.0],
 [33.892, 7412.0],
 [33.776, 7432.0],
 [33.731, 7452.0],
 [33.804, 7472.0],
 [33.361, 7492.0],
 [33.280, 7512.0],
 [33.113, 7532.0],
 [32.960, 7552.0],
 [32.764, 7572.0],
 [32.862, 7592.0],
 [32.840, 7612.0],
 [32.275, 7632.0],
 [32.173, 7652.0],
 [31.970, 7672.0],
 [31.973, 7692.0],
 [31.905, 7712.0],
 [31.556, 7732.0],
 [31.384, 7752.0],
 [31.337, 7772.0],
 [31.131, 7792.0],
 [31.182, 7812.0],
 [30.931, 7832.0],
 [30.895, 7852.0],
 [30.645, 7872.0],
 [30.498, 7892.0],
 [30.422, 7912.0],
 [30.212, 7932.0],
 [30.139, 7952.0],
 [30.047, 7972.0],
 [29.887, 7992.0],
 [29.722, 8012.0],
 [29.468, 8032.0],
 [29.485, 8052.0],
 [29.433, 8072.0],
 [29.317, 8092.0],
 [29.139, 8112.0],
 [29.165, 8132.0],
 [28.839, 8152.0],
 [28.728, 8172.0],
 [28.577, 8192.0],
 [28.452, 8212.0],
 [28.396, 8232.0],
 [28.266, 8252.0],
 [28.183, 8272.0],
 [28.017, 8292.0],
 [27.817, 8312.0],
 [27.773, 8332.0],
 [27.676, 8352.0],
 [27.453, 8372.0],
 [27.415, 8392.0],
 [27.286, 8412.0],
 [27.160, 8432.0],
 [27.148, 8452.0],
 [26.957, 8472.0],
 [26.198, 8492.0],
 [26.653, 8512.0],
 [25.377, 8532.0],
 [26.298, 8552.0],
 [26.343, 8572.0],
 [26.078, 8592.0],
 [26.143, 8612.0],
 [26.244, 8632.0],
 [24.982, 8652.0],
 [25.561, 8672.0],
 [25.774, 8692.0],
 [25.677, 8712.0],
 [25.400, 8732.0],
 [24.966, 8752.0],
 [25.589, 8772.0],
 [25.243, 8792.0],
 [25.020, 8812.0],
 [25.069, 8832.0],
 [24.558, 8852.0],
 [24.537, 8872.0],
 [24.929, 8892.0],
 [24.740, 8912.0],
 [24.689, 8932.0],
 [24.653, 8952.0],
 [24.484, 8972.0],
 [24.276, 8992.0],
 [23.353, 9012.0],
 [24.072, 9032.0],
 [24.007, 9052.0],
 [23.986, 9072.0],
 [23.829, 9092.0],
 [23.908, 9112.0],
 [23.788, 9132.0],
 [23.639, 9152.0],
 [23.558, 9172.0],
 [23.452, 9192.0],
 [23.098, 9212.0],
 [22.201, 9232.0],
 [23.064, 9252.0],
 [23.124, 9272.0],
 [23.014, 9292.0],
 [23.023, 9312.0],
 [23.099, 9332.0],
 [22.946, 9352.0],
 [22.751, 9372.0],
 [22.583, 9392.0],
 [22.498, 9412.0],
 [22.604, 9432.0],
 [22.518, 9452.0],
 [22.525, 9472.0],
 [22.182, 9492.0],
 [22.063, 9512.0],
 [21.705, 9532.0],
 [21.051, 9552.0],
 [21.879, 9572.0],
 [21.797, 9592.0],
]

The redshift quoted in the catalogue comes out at -0.001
